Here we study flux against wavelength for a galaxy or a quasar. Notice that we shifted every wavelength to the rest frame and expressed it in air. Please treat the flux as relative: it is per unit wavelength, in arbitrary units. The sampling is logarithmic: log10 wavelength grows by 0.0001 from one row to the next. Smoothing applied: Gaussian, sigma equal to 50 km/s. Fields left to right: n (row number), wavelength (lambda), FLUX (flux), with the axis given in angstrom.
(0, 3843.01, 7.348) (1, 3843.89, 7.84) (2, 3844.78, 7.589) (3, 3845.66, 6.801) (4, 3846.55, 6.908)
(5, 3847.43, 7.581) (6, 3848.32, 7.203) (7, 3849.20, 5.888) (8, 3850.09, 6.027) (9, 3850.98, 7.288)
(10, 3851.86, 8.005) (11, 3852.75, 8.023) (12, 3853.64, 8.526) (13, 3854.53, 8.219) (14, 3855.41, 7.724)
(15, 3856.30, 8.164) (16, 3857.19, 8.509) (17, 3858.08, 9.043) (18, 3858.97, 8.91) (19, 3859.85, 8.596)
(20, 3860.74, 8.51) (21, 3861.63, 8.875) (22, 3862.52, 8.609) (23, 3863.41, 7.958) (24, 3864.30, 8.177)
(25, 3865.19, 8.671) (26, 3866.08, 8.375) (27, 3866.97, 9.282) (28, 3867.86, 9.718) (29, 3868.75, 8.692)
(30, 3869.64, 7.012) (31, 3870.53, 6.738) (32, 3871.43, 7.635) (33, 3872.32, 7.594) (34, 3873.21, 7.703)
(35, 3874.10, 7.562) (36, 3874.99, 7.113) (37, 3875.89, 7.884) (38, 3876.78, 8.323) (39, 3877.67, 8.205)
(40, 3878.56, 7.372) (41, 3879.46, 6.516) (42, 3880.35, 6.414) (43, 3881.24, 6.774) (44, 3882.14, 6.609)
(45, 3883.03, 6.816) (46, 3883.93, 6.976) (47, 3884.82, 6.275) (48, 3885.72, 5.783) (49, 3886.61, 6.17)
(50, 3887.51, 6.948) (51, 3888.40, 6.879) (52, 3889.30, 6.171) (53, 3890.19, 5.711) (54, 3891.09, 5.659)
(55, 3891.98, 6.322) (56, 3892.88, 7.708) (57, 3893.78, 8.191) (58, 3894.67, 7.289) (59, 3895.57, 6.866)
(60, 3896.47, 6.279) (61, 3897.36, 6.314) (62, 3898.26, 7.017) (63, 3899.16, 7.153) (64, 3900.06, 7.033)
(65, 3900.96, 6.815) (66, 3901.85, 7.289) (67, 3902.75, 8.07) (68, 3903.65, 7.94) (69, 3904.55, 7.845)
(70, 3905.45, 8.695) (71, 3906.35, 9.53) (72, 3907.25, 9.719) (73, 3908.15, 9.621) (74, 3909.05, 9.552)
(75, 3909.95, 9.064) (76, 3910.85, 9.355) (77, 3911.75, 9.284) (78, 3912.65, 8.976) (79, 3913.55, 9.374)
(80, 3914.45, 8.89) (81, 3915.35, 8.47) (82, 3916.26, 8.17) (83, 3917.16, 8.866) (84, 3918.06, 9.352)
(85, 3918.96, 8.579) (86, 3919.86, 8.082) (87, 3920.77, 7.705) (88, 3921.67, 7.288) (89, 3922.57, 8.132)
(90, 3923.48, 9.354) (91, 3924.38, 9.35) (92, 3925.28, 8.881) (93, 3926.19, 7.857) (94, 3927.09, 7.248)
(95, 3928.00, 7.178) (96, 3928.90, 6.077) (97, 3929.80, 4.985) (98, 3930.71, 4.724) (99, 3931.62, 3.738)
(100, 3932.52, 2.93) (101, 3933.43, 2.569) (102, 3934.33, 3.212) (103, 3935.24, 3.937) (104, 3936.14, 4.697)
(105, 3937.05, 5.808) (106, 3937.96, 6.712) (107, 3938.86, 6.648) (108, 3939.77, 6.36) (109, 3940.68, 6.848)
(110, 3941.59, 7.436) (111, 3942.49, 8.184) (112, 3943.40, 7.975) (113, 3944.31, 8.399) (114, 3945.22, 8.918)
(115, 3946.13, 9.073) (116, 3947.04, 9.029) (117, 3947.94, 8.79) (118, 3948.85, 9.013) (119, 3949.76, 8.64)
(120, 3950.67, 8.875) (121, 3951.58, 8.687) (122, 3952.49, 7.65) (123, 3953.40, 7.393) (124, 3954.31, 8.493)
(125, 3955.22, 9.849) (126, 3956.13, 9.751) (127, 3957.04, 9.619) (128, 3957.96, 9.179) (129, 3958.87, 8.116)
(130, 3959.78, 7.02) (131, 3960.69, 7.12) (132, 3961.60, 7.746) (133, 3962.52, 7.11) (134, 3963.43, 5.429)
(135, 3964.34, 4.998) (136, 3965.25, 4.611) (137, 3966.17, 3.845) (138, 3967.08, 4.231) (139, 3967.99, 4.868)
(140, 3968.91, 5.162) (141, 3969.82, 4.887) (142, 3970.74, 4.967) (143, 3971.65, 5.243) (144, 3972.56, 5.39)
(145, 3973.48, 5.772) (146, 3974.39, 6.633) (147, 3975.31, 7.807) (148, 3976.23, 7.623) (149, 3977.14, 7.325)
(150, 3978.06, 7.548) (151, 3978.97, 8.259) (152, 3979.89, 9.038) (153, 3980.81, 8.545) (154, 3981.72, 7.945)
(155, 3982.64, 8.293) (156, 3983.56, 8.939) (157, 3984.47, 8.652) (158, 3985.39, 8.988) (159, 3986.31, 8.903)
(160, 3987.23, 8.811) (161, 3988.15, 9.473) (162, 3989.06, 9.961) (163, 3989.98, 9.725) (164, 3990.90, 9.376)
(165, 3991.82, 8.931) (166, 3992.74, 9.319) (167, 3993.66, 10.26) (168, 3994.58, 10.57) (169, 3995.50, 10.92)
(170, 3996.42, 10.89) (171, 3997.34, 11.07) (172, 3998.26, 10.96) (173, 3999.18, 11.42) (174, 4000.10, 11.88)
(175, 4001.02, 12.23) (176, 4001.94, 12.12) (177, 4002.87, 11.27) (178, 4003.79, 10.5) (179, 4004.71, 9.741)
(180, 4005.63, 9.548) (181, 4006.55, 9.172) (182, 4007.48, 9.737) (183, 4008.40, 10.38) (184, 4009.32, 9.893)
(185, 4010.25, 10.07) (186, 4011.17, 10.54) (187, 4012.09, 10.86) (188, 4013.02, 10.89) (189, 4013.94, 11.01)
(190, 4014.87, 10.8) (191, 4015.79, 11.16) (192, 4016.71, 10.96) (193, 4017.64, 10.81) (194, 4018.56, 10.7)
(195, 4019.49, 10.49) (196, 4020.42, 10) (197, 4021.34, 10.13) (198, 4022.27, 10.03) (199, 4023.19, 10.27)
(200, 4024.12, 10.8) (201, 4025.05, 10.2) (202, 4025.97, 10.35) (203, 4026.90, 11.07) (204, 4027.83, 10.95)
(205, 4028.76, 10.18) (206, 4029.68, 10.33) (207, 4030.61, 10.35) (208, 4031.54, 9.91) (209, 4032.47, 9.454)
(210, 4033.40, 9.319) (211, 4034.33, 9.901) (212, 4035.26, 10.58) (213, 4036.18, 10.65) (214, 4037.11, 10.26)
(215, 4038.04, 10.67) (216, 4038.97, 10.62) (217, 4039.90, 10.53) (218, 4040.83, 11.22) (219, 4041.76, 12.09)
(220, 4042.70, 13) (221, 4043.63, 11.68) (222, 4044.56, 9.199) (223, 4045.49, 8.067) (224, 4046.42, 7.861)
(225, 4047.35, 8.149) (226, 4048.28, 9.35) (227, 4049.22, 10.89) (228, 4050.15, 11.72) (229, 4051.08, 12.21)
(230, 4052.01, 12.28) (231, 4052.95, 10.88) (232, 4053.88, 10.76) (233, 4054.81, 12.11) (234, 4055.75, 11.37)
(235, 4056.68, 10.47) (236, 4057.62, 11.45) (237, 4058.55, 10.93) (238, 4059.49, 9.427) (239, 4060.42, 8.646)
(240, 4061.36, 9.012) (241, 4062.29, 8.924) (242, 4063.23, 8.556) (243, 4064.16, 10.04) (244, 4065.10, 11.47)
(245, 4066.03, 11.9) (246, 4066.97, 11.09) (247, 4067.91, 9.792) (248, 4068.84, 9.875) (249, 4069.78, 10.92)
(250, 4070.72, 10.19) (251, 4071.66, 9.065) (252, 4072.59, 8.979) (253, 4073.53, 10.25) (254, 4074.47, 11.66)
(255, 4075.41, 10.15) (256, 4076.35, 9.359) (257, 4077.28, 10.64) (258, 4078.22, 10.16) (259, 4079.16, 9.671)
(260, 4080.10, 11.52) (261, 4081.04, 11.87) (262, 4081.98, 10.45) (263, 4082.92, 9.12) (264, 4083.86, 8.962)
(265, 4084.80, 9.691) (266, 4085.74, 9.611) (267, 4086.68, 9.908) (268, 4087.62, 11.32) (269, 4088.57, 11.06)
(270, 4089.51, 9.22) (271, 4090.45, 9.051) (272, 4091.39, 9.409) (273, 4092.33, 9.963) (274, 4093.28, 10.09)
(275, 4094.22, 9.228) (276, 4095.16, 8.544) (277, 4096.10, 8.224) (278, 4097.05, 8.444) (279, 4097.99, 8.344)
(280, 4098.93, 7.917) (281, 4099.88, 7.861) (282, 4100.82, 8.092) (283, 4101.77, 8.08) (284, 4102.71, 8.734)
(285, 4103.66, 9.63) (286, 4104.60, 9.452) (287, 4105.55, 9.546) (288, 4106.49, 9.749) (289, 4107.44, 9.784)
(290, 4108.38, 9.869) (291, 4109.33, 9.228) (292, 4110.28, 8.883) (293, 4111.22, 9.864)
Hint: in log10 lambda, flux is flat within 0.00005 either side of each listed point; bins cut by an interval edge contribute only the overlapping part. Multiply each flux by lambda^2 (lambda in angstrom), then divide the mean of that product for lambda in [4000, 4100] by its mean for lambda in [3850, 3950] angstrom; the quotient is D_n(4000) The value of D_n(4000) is 1.5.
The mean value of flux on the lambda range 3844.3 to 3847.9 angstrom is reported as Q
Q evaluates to 7.22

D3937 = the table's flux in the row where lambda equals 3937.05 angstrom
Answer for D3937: 5.808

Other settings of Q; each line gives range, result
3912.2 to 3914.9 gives 9.09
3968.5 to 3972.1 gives 5.07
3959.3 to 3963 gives 7.24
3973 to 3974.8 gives 6.18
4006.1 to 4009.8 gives 9.78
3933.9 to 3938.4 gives 4.87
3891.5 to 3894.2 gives 7.37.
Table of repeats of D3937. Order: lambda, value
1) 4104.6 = 9.452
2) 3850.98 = 7.288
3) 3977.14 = 7.325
